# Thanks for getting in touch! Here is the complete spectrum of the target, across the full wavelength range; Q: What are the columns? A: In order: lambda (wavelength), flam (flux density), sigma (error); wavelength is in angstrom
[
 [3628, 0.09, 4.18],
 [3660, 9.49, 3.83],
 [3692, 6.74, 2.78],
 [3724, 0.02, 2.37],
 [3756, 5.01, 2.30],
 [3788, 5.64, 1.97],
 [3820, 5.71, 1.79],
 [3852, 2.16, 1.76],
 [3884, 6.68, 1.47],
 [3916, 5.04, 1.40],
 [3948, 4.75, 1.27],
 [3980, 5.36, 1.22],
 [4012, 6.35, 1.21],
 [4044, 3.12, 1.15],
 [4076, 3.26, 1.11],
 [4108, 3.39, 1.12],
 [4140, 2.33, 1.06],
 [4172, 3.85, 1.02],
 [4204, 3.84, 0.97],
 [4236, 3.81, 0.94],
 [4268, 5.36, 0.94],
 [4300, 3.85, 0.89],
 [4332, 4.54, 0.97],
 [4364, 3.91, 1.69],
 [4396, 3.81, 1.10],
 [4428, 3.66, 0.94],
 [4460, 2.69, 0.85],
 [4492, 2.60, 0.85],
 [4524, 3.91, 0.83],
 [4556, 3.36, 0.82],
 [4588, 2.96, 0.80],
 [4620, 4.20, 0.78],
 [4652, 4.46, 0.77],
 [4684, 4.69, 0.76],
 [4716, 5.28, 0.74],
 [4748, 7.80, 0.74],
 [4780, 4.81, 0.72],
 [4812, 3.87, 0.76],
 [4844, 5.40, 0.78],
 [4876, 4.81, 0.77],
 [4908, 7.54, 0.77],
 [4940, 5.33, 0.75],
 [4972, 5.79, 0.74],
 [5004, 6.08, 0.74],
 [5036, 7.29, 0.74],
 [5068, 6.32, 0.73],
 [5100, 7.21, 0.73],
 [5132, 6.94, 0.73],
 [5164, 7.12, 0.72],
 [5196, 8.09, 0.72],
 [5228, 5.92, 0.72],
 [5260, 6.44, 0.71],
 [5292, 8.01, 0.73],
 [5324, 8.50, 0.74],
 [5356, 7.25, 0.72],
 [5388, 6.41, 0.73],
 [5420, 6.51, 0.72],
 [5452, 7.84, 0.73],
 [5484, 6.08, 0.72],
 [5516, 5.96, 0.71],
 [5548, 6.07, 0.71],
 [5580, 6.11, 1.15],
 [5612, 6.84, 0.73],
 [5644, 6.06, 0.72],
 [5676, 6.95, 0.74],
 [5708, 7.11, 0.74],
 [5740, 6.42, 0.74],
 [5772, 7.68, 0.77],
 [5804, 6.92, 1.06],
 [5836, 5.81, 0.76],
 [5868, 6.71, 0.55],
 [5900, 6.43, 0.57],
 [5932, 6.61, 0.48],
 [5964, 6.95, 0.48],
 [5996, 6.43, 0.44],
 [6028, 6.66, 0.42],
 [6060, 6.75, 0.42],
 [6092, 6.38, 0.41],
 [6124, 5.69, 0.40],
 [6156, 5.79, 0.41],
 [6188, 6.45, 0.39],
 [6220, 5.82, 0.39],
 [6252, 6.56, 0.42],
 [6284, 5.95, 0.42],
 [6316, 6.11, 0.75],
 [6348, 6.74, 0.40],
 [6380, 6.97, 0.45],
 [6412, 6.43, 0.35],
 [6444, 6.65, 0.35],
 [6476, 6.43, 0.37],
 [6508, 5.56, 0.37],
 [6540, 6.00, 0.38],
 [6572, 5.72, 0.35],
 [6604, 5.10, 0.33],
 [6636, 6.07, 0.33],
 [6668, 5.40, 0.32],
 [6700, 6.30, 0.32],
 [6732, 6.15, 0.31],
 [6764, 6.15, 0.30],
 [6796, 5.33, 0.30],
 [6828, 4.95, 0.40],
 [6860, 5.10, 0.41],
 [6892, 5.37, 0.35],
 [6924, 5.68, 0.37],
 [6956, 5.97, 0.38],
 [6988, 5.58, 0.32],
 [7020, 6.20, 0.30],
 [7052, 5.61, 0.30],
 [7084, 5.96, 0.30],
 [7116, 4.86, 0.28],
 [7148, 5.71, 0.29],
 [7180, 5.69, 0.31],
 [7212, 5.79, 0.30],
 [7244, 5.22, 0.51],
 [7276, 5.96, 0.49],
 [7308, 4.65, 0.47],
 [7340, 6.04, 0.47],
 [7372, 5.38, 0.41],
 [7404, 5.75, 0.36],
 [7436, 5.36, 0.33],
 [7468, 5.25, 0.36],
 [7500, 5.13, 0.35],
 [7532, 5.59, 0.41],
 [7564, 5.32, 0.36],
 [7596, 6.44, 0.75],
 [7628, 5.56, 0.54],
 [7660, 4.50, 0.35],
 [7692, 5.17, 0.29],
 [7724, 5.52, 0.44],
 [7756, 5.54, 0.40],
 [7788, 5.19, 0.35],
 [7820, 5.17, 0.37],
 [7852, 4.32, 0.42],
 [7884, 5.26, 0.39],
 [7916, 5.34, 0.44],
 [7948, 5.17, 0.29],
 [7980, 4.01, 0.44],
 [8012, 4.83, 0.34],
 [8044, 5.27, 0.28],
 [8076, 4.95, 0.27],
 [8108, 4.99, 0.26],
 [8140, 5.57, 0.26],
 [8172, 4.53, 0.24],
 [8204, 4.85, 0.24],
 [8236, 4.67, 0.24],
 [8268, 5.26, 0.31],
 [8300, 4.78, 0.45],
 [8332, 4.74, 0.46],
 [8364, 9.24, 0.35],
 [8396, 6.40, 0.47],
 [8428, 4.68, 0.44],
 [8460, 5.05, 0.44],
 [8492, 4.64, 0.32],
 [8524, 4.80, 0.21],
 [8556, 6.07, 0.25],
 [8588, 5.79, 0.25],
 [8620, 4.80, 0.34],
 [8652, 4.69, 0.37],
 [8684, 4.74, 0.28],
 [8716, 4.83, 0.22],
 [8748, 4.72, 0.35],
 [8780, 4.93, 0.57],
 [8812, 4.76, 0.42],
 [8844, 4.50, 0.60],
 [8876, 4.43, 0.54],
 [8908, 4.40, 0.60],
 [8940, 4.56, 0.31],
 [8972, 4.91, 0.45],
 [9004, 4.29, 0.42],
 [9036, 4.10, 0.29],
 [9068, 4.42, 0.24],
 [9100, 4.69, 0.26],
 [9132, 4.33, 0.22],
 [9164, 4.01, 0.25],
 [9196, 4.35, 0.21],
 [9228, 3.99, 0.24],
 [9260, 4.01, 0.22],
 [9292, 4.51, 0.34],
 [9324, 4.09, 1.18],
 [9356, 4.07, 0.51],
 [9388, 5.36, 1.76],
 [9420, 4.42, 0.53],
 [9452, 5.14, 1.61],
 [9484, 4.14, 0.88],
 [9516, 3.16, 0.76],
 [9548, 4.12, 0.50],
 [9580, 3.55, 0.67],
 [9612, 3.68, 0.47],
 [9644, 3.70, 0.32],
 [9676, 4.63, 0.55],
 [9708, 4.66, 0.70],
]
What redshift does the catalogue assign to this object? 0.27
